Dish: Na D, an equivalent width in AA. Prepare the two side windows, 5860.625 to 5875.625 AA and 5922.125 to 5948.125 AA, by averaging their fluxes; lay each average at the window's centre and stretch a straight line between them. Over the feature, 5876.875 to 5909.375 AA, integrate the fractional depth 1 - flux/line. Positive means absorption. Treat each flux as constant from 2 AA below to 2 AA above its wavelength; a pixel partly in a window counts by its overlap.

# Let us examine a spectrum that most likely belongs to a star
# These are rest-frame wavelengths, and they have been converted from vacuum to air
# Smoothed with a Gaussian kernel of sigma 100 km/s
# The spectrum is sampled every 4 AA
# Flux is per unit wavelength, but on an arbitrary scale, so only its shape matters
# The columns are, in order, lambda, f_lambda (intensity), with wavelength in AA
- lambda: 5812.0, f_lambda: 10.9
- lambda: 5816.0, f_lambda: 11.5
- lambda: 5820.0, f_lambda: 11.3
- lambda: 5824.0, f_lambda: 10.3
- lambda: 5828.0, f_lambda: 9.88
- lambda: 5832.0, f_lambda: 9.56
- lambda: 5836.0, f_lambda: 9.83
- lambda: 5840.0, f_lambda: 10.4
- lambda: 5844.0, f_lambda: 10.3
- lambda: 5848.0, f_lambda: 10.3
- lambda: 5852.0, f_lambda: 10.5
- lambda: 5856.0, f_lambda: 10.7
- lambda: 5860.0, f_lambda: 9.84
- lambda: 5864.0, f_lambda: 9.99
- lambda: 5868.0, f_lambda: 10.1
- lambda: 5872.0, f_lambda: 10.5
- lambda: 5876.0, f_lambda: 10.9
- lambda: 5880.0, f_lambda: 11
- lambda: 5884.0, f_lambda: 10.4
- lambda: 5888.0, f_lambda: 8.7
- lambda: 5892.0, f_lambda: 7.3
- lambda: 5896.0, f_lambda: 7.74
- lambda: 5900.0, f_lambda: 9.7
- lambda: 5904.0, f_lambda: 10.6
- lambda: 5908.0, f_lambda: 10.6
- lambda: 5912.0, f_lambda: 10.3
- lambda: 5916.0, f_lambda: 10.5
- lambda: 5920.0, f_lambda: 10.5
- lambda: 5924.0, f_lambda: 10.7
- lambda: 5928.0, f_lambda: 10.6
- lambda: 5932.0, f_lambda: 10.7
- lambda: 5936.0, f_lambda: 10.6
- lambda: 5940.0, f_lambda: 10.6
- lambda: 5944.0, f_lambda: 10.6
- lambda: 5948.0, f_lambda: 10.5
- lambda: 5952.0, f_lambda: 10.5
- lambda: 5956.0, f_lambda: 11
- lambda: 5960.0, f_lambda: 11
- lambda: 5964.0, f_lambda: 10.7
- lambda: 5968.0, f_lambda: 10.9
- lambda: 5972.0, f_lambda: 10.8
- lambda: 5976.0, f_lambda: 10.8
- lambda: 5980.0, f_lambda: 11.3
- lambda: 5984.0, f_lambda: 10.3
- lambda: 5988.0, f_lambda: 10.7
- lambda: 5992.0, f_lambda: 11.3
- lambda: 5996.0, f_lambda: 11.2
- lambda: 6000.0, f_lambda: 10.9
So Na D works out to 2.7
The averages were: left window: 10.2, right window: 10.6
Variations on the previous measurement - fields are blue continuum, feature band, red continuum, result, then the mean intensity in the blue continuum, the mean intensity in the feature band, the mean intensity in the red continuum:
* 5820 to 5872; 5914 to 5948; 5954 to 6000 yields 0.21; 10.2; 10.6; 10.9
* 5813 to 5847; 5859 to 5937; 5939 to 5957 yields 3.47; 10.4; 10.1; 10.6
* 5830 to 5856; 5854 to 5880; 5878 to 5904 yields -1.81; 10.2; 10.4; 9.25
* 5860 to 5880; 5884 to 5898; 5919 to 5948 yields 2.93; 10.4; 8.27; 10.6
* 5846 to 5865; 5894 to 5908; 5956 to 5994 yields 1.31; 10.3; 9.53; 10.9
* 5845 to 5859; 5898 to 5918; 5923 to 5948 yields 0.42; 10.4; 10.3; 10.6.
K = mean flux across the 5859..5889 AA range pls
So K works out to 10.2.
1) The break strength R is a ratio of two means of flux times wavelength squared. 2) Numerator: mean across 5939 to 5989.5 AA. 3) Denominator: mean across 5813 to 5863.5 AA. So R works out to 1.08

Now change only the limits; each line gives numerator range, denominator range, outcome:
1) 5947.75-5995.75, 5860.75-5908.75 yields 1.14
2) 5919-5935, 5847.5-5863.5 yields 1.06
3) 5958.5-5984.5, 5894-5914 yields 1.13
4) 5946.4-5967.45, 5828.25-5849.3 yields 1.11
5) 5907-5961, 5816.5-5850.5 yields 1.07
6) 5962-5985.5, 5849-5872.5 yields 1.09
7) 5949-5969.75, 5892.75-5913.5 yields 1.14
